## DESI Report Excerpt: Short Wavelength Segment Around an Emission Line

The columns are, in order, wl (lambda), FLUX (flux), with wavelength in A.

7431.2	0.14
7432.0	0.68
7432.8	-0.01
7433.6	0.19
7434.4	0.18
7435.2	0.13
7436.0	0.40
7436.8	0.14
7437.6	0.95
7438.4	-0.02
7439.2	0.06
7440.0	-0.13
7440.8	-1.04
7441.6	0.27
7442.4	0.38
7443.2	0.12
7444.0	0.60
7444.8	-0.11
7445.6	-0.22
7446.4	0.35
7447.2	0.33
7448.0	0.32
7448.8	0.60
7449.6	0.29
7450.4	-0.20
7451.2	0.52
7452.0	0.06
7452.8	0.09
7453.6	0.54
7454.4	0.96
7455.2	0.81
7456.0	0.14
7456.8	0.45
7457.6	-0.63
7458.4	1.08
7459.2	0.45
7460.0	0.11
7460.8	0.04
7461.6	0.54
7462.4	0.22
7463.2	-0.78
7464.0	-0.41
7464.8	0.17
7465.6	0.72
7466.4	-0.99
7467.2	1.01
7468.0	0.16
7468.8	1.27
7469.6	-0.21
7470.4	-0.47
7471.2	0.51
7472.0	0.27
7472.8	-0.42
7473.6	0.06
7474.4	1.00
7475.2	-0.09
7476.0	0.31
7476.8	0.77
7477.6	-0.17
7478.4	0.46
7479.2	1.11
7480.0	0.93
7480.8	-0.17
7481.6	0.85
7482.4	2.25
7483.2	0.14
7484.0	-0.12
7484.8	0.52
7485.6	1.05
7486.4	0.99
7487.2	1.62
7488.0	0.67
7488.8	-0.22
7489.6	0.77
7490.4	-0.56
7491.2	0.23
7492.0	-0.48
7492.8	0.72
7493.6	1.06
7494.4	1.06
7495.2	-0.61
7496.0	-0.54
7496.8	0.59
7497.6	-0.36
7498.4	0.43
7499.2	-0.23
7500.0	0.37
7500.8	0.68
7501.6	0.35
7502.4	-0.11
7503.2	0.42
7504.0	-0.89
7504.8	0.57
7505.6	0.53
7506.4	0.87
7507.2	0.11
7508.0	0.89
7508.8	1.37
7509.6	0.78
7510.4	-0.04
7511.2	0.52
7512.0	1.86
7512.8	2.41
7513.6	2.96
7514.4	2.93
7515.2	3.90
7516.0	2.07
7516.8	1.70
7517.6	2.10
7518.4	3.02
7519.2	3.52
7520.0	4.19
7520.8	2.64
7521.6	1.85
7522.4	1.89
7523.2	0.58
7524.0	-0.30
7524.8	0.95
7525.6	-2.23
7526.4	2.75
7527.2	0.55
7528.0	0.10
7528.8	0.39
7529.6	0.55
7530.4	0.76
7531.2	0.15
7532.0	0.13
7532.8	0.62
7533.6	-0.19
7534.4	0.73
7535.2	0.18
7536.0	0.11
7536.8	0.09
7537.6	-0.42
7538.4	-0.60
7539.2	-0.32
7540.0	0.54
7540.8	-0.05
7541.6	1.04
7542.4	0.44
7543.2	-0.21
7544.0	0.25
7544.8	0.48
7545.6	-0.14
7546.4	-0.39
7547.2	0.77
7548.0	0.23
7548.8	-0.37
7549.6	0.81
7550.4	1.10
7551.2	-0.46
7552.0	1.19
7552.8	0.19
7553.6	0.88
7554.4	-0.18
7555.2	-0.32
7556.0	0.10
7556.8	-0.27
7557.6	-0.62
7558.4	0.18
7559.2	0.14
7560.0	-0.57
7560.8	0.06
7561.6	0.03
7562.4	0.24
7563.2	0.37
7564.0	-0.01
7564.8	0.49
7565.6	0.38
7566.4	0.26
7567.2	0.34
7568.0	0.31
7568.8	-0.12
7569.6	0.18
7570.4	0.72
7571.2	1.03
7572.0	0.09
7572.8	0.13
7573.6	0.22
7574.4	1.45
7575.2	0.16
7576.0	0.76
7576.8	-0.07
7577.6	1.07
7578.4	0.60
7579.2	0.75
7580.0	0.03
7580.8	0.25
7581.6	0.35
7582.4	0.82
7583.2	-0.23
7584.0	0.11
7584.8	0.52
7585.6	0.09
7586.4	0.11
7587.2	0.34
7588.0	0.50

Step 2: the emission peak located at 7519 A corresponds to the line [O II]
